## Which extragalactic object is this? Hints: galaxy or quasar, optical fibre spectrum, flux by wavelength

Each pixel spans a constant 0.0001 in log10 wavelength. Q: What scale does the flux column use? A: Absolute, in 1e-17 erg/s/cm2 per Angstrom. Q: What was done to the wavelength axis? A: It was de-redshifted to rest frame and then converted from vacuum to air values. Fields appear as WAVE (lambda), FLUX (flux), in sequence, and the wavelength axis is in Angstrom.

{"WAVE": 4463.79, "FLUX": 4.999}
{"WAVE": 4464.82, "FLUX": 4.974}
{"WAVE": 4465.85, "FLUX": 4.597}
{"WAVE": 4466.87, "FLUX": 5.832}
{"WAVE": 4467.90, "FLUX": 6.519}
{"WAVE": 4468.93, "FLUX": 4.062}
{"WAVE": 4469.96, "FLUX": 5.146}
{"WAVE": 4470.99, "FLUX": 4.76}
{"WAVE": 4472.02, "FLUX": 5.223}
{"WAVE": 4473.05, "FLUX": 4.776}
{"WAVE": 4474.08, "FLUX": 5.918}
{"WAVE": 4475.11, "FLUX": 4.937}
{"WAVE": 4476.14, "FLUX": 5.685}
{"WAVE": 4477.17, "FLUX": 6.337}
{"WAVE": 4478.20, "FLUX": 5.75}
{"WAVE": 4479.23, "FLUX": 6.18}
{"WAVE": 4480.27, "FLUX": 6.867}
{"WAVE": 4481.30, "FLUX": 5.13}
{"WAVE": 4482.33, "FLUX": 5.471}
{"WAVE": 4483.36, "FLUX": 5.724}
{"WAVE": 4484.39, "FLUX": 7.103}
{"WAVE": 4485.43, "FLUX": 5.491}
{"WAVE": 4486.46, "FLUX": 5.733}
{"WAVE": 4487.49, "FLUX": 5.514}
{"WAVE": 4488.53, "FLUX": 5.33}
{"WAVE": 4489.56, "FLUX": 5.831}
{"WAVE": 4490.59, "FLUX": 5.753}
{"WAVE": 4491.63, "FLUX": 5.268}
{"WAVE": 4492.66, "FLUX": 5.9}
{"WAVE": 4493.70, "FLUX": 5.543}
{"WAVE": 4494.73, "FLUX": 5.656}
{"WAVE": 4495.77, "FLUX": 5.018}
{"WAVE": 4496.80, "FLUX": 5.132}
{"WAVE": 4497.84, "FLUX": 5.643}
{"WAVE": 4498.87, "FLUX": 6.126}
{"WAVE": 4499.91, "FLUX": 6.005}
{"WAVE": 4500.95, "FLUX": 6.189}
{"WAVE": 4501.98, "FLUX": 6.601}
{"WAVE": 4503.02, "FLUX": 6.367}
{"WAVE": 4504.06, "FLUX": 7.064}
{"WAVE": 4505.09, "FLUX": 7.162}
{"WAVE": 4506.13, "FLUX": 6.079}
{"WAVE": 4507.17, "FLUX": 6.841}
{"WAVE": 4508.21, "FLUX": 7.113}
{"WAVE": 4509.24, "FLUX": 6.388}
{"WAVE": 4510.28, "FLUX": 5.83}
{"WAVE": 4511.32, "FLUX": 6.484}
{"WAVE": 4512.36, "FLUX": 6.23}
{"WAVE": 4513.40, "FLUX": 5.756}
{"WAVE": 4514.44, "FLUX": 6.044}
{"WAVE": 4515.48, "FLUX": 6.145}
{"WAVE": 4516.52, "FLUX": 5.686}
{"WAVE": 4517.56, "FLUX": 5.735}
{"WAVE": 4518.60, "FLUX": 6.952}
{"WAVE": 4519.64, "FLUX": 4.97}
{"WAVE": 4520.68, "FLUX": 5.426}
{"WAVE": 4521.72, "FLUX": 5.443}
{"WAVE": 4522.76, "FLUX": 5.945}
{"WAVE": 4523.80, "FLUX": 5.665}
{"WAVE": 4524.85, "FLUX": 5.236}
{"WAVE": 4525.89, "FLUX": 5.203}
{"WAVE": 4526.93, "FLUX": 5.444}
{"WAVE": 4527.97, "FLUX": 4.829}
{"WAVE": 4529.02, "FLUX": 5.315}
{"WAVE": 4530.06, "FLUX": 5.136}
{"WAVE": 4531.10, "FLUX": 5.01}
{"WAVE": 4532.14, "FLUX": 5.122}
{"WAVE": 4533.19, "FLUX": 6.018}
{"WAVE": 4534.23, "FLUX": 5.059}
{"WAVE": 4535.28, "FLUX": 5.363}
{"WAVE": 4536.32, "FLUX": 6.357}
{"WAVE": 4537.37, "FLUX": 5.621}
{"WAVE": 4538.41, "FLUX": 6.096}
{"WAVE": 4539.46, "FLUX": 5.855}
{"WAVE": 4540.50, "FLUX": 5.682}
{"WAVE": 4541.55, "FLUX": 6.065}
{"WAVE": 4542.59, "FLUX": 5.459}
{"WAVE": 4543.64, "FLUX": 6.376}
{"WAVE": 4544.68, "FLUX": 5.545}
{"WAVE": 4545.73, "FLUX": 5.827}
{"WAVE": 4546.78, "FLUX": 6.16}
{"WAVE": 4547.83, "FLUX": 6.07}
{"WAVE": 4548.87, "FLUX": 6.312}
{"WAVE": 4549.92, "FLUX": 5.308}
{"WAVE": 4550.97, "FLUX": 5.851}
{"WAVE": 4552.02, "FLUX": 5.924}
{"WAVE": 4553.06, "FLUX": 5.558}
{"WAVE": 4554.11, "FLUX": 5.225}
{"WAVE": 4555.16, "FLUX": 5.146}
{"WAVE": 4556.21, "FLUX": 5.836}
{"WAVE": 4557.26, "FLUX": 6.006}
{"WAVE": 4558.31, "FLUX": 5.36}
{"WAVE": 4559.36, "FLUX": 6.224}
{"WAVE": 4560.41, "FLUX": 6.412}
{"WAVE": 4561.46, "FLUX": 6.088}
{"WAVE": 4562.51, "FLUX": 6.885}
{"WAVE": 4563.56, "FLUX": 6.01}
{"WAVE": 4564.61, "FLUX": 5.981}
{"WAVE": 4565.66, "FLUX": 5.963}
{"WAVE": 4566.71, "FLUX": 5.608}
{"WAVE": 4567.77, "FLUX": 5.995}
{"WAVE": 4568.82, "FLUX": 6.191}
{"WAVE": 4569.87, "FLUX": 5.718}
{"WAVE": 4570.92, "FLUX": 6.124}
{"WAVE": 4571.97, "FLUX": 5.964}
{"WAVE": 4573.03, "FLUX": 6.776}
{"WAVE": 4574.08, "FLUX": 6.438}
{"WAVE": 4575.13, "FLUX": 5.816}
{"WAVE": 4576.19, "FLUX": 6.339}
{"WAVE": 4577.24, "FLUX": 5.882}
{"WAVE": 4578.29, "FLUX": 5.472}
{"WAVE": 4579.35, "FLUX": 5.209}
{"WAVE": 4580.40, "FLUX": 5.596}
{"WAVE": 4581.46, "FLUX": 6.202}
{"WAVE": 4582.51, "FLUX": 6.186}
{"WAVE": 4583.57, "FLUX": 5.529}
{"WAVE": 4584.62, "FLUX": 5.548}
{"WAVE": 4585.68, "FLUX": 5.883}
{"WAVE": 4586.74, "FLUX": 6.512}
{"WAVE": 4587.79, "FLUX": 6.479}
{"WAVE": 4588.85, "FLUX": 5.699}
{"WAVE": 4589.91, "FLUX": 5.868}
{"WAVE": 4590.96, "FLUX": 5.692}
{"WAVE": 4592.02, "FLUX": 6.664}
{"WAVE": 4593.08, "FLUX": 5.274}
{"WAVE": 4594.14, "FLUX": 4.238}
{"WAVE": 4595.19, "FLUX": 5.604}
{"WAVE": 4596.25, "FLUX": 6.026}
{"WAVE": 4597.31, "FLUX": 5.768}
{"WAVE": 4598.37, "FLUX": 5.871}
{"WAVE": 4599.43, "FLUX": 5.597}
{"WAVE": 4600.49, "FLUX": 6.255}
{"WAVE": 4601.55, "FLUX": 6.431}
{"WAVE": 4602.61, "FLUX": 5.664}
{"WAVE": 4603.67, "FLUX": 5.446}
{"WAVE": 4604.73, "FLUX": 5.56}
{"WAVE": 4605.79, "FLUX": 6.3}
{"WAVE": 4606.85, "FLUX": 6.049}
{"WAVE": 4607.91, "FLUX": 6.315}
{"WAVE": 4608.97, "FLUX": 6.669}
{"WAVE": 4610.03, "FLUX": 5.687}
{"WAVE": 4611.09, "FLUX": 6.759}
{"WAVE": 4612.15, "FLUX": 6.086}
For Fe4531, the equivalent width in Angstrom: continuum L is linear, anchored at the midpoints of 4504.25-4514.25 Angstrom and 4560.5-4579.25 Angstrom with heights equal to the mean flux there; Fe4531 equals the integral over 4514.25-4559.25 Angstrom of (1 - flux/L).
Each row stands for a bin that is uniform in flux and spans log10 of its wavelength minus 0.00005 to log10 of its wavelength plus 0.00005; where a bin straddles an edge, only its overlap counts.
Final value 4.34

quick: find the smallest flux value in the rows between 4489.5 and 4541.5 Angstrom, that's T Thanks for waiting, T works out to 4.829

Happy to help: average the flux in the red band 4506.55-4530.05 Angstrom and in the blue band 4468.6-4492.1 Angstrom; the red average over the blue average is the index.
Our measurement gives 1.05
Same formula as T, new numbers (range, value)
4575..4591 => 5.209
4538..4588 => 5.146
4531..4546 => 5.01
